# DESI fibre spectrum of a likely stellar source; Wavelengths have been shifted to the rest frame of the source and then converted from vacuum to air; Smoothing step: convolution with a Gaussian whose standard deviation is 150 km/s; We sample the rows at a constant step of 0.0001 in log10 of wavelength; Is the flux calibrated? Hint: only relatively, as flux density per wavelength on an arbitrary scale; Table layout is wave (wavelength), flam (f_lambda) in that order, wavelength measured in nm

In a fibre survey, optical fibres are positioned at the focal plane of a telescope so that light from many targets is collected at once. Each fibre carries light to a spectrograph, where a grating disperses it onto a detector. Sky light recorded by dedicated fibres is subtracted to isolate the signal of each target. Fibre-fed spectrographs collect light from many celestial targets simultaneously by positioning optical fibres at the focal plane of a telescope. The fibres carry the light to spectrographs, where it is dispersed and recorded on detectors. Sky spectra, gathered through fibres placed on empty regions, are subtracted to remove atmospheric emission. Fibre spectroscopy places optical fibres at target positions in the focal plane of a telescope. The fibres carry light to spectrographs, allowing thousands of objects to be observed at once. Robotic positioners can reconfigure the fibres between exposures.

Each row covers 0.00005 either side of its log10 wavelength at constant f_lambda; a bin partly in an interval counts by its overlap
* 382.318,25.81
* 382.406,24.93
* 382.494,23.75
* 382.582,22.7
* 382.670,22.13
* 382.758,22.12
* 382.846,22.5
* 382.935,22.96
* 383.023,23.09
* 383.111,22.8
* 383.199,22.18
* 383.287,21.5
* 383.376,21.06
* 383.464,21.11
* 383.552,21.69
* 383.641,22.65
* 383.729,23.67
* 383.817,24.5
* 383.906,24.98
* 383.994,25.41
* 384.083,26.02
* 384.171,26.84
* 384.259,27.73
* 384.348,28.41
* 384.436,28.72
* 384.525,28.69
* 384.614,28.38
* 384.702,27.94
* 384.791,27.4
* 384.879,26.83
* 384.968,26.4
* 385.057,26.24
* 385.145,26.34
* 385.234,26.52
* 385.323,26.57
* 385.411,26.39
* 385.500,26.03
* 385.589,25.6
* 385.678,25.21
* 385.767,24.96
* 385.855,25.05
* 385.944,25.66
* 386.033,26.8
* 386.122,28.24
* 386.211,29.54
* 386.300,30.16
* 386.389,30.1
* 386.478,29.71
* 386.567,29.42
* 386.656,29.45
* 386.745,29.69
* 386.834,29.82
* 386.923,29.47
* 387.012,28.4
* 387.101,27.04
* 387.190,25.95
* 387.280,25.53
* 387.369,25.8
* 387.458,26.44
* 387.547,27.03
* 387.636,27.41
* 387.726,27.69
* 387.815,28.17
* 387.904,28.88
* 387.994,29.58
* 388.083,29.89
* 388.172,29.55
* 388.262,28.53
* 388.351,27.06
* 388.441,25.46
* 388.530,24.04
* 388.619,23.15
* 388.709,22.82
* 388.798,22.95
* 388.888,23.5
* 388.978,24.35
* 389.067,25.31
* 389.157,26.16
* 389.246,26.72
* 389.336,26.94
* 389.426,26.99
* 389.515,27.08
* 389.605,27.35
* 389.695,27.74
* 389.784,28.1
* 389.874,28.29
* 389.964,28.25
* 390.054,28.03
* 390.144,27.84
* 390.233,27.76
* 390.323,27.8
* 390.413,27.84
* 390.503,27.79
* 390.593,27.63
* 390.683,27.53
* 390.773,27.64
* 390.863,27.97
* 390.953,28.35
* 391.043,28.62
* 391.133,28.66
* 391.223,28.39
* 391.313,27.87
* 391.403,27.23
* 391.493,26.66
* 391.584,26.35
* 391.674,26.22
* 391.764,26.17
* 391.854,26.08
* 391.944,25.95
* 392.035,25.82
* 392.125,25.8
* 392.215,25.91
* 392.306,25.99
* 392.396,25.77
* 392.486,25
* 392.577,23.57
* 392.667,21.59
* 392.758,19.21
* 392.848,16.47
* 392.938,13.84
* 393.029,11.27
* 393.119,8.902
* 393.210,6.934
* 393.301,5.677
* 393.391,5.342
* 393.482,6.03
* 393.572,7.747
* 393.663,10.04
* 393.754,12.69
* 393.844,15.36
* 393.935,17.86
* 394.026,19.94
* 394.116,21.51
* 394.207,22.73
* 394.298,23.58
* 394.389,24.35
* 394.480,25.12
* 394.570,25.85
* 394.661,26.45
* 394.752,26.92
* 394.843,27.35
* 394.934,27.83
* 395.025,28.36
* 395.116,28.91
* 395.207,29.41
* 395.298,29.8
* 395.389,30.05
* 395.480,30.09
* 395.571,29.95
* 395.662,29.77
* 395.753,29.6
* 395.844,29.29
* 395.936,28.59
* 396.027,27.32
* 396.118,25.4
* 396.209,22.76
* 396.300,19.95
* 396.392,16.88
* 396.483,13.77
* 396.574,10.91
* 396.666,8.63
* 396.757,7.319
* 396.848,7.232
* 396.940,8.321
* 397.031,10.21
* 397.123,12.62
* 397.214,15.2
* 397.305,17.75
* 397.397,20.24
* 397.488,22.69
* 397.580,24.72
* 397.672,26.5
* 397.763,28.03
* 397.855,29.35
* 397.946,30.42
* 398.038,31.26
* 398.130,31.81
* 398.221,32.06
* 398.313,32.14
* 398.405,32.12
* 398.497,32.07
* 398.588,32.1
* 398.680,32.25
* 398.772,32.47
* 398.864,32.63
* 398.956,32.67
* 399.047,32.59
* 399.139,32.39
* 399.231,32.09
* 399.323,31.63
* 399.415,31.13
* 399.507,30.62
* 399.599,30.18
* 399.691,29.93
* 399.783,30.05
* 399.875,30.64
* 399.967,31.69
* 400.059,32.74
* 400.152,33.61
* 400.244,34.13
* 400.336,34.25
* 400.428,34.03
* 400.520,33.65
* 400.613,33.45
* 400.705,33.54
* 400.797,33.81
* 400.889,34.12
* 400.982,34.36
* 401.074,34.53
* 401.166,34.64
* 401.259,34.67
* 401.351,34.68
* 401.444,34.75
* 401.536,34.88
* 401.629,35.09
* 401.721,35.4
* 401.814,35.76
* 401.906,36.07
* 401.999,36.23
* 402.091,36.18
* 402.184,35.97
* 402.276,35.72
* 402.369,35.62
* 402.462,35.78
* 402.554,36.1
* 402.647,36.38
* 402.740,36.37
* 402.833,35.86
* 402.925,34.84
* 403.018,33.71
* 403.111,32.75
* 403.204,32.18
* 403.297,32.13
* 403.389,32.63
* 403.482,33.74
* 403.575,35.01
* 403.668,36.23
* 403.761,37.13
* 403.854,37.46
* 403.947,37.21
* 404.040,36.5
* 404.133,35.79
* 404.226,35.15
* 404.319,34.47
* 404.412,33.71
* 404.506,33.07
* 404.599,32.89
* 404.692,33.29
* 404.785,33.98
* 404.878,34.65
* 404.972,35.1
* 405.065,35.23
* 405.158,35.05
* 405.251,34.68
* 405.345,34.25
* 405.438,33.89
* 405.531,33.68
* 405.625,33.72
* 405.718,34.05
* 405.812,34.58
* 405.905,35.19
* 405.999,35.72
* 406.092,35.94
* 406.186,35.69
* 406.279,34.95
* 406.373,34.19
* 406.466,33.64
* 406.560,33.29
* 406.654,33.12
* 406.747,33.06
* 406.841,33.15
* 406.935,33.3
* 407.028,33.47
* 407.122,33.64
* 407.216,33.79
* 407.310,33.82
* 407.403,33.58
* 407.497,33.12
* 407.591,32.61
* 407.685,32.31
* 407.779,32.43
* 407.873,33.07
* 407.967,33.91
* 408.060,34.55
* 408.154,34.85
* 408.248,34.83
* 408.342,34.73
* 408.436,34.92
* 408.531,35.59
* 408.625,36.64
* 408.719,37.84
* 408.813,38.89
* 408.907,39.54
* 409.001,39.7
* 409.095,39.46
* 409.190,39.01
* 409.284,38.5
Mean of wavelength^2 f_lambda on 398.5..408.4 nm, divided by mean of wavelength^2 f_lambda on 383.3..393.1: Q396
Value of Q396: 1.4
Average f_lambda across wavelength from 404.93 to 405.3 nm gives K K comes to 35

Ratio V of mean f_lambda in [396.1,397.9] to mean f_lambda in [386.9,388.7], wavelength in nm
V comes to 0.64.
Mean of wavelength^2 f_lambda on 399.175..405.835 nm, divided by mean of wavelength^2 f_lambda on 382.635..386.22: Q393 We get 1.5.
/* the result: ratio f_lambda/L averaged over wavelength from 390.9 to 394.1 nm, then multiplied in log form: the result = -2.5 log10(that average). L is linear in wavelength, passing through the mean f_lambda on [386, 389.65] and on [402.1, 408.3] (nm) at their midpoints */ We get 0.40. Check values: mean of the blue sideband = 27.3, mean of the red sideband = 34.4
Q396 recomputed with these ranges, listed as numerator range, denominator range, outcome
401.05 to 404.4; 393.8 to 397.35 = 1.67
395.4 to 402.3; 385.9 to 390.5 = 1.11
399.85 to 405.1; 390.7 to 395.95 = 1.58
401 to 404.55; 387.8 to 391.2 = 1.38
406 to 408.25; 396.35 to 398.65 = 1.65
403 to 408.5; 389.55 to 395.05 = 1.60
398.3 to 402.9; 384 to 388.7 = 1.32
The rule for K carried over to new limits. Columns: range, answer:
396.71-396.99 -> 7.69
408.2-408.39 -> 34.8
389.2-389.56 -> 27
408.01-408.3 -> 34.8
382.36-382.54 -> 24.4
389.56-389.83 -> 27.7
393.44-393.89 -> 10.4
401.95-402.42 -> 35.9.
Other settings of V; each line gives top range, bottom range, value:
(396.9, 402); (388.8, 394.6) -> 1.32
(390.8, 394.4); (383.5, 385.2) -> 0.78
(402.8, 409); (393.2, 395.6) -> 1.64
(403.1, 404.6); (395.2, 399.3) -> 1.39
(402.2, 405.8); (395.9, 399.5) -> 1.42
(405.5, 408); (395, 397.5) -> 1.61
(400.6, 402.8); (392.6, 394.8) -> 2.12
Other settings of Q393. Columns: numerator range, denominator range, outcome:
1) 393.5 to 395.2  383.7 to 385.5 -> 0.86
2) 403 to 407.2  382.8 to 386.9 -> 1.46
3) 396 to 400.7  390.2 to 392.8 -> 1.03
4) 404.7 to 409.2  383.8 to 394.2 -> 1.53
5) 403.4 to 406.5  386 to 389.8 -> 1.39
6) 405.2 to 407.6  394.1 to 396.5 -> 1.37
